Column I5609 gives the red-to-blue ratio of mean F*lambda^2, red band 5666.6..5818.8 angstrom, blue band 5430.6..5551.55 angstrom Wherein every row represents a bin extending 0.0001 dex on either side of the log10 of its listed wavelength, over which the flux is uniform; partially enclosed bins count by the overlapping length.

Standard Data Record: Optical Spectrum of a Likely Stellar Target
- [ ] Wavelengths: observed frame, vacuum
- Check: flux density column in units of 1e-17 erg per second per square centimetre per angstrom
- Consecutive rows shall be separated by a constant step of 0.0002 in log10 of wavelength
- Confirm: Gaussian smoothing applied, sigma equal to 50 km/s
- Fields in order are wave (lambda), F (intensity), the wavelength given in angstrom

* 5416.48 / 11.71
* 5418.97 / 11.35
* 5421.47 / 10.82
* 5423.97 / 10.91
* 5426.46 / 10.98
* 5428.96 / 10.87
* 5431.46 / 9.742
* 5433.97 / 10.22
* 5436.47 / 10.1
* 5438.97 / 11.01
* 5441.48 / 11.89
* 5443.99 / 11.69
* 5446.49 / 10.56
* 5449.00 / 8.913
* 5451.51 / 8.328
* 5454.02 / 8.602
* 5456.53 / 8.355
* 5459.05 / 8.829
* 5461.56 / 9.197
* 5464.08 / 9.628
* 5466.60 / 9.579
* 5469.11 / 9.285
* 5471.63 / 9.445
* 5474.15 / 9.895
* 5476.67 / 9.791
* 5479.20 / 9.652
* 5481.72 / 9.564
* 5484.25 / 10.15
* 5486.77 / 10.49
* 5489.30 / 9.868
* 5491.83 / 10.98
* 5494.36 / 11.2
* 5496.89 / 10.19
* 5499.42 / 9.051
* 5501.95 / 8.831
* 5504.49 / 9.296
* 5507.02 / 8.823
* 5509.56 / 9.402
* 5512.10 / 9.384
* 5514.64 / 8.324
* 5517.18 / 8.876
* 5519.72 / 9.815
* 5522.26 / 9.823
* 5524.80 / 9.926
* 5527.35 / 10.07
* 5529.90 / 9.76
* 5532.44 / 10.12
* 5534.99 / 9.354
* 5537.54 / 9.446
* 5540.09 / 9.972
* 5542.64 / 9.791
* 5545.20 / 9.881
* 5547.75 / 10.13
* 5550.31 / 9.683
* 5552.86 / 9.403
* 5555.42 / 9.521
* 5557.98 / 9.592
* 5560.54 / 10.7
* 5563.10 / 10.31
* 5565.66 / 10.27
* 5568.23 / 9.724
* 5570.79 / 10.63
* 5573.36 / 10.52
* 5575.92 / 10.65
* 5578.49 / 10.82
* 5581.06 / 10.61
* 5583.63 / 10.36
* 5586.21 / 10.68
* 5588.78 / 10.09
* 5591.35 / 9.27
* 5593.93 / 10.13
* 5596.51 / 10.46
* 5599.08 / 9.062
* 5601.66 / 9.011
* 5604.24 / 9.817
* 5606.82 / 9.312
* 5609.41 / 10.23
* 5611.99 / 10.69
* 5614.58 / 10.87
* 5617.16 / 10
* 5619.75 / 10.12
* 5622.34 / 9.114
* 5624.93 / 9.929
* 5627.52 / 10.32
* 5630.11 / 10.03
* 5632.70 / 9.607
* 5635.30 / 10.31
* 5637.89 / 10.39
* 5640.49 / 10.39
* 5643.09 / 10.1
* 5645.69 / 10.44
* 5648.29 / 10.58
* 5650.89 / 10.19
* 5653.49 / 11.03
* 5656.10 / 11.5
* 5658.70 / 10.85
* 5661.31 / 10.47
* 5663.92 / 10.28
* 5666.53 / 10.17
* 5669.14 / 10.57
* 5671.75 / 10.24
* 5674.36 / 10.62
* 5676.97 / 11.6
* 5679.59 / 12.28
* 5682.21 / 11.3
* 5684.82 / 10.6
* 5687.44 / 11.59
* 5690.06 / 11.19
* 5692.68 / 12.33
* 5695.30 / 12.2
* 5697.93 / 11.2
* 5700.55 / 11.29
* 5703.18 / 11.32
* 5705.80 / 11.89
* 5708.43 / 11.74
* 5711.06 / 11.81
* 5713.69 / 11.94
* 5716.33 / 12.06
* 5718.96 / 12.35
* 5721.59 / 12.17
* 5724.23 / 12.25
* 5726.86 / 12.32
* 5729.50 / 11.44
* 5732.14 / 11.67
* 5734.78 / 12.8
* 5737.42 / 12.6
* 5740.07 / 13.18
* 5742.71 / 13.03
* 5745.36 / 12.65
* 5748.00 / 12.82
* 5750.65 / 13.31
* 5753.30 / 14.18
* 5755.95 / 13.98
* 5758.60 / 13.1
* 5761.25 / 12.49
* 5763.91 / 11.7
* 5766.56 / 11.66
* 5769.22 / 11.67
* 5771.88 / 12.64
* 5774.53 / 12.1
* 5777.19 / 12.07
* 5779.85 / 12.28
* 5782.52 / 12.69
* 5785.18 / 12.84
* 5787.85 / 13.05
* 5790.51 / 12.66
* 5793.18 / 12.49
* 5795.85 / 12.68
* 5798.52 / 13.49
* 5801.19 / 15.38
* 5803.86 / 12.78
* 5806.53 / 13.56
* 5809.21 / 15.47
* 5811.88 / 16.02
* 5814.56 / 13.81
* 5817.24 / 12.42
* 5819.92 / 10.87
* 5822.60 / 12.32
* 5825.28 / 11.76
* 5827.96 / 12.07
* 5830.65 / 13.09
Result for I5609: 1.40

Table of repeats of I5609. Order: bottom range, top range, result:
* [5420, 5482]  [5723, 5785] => 1.41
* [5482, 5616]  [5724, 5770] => 1.37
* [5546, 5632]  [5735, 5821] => 1.38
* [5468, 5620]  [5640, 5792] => 1.27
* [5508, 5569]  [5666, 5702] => 1.22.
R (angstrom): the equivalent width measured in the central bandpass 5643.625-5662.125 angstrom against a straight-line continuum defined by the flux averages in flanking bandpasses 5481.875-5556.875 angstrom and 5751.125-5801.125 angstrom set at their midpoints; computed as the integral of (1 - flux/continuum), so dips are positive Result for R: 0.9 angstrom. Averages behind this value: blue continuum 9.71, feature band 10.7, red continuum 12.7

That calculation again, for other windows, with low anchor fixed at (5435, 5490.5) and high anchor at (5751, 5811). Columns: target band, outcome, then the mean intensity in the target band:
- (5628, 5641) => 1.5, 10.1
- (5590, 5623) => 4.0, 9.87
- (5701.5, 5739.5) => 1.0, 12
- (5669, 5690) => 1.4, 11.1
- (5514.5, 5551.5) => 2.7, 9.71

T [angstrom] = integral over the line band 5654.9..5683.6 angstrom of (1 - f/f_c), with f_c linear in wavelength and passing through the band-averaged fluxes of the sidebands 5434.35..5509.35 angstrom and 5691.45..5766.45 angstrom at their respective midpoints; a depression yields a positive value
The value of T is 2.1 angstrom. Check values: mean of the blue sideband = 9.77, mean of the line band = 10.9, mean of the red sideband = 12.3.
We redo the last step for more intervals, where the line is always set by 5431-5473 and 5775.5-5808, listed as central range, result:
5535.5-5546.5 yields 0.9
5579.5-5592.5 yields 0.9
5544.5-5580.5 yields 2.2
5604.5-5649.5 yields 5.0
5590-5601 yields 1.4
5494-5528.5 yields 2.8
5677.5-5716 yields 1.4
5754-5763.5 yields -0.3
